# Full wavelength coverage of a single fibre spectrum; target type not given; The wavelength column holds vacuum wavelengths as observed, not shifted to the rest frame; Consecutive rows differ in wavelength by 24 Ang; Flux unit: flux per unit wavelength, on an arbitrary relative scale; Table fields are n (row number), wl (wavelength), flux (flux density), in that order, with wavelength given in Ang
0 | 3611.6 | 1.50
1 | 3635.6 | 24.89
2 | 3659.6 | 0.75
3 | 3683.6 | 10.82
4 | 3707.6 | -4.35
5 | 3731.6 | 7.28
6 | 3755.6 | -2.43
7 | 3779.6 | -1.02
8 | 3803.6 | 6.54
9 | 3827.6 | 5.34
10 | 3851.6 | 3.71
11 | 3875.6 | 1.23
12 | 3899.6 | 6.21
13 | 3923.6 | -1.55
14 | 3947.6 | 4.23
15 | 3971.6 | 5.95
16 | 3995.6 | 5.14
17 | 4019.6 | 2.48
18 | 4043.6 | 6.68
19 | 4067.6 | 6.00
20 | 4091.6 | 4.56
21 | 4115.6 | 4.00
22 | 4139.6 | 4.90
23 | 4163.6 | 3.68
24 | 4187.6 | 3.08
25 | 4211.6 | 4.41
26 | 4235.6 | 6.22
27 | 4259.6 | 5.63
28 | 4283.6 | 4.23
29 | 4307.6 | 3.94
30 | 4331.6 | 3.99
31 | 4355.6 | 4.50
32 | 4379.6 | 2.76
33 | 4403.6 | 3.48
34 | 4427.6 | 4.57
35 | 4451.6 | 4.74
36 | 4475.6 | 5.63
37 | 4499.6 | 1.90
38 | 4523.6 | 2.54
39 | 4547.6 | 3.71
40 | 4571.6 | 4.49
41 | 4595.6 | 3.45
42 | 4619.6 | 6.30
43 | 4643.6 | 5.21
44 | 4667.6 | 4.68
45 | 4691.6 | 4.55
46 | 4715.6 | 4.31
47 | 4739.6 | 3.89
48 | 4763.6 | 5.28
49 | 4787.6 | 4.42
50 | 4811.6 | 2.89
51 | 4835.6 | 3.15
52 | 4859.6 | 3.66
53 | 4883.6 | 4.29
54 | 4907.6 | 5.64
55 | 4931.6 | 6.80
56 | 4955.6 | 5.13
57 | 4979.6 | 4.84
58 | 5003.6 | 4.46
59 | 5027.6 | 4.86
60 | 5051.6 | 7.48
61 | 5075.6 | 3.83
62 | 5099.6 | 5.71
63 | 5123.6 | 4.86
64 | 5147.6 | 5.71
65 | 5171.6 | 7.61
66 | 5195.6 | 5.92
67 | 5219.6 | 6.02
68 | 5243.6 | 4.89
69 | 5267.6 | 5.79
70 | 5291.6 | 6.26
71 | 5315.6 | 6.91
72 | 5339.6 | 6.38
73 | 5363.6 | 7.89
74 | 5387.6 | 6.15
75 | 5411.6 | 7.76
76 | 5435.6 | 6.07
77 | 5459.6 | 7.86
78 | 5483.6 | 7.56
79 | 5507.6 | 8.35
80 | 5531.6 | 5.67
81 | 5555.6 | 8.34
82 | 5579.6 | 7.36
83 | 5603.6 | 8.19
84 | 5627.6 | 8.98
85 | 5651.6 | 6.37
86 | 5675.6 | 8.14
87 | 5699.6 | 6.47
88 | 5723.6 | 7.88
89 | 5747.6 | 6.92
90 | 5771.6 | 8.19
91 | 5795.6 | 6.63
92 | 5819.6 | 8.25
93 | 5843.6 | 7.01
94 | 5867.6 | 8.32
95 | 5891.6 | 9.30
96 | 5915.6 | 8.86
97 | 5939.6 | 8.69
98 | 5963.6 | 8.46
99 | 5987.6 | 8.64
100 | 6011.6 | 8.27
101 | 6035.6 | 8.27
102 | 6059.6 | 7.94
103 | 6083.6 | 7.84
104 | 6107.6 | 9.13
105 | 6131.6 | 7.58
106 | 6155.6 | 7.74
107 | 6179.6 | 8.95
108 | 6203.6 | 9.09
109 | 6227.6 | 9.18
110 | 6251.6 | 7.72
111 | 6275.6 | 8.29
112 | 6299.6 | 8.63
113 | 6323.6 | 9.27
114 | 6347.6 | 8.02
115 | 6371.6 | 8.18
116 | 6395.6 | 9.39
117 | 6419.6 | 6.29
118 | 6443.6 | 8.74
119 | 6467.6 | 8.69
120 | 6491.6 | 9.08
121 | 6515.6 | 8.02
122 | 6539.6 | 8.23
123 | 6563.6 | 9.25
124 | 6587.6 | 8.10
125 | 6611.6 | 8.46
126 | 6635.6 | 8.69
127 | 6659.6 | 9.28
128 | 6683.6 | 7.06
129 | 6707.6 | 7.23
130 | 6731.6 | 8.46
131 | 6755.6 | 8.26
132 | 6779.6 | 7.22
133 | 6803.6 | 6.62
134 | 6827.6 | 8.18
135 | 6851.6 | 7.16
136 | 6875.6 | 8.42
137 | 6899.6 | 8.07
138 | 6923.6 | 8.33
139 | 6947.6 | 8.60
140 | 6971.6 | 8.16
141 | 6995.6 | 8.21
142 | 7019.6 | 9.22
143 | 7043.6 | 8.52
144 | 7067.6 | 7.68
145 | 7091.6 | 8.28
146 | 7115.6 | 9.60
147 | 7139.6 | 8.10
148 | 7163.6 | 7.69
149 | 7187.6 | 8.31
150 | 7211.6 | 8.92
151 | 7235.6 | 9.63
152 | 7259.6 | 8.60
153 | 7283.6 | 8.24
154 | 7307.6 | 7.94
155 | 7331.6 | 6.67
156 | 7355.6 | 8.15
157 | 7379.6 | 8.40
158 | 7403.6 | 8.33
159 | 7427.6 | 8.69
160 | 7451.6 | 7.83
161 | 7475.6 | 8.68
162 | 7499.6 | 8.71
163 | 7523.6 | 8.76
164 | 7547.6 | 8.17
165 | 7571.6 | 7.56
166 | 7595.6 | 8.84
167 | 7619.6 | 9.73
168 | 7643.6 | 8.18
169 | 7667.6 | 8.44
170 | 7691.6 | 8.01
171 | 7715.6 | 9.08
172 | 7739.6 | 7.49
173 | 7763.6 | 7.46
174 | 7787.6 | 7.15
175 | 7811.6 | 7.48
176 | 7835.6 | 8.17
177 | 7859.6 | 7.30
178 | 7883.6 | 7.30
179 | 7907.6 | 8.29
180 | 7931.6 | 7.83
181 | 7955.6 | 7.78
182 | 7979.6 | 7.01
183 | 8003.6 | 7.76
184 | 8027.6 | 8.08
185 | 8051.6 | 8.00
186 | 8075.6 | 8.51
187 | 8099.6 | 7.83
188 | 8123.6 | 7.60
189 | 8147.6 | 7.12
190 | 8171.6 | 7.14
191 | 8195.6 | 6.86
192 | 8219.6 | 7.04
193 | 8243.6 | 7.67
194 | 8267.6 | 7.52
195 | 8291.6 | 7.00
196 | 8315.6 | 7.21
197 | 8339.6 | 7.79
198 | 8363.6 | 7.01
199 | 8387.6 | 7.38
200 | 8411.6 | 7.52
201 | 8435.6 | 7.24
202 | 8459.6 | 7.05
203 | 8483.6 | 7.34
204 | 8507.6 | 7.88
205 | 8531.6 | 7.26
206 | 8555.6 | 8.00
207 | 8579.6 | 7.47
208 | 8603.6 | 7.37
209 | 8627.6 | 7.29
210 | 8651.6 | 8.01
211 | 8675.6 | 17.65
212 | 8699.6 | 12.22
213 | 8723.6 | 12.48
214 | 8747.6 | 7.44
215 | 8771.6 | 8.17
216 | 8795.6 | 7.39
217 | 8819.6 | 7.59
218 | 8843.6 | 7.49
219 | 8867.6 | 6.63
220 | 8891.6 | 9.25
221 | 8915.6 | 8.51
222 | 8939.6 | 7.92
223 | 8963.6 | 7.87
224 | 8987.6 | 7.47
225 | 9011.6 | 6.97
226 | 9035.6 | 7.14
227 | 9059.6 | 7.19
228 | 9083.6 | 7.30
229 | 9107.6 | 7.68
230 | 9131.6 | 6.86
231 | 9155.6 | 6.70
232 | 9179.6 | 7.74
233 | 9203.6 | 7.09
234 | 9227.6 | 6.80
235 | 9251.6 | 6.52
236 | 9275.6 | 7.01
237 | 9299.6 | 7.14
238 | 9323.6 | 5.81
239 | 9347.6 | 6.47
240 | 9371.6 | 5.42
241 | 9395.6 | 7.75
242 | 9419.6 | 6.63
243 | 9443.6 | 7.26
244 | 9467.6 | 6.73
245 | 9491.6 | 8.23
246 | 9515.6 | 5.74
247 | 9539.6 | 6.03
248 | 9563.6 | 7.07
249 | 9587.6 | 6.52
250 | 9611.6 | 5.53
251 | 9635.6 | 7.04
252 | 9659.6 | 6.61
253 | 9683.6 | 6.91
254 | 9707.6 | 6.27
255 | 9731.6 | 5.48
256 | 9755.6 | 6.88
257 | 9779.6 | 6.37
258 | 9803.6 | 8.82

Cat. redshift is 0.323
